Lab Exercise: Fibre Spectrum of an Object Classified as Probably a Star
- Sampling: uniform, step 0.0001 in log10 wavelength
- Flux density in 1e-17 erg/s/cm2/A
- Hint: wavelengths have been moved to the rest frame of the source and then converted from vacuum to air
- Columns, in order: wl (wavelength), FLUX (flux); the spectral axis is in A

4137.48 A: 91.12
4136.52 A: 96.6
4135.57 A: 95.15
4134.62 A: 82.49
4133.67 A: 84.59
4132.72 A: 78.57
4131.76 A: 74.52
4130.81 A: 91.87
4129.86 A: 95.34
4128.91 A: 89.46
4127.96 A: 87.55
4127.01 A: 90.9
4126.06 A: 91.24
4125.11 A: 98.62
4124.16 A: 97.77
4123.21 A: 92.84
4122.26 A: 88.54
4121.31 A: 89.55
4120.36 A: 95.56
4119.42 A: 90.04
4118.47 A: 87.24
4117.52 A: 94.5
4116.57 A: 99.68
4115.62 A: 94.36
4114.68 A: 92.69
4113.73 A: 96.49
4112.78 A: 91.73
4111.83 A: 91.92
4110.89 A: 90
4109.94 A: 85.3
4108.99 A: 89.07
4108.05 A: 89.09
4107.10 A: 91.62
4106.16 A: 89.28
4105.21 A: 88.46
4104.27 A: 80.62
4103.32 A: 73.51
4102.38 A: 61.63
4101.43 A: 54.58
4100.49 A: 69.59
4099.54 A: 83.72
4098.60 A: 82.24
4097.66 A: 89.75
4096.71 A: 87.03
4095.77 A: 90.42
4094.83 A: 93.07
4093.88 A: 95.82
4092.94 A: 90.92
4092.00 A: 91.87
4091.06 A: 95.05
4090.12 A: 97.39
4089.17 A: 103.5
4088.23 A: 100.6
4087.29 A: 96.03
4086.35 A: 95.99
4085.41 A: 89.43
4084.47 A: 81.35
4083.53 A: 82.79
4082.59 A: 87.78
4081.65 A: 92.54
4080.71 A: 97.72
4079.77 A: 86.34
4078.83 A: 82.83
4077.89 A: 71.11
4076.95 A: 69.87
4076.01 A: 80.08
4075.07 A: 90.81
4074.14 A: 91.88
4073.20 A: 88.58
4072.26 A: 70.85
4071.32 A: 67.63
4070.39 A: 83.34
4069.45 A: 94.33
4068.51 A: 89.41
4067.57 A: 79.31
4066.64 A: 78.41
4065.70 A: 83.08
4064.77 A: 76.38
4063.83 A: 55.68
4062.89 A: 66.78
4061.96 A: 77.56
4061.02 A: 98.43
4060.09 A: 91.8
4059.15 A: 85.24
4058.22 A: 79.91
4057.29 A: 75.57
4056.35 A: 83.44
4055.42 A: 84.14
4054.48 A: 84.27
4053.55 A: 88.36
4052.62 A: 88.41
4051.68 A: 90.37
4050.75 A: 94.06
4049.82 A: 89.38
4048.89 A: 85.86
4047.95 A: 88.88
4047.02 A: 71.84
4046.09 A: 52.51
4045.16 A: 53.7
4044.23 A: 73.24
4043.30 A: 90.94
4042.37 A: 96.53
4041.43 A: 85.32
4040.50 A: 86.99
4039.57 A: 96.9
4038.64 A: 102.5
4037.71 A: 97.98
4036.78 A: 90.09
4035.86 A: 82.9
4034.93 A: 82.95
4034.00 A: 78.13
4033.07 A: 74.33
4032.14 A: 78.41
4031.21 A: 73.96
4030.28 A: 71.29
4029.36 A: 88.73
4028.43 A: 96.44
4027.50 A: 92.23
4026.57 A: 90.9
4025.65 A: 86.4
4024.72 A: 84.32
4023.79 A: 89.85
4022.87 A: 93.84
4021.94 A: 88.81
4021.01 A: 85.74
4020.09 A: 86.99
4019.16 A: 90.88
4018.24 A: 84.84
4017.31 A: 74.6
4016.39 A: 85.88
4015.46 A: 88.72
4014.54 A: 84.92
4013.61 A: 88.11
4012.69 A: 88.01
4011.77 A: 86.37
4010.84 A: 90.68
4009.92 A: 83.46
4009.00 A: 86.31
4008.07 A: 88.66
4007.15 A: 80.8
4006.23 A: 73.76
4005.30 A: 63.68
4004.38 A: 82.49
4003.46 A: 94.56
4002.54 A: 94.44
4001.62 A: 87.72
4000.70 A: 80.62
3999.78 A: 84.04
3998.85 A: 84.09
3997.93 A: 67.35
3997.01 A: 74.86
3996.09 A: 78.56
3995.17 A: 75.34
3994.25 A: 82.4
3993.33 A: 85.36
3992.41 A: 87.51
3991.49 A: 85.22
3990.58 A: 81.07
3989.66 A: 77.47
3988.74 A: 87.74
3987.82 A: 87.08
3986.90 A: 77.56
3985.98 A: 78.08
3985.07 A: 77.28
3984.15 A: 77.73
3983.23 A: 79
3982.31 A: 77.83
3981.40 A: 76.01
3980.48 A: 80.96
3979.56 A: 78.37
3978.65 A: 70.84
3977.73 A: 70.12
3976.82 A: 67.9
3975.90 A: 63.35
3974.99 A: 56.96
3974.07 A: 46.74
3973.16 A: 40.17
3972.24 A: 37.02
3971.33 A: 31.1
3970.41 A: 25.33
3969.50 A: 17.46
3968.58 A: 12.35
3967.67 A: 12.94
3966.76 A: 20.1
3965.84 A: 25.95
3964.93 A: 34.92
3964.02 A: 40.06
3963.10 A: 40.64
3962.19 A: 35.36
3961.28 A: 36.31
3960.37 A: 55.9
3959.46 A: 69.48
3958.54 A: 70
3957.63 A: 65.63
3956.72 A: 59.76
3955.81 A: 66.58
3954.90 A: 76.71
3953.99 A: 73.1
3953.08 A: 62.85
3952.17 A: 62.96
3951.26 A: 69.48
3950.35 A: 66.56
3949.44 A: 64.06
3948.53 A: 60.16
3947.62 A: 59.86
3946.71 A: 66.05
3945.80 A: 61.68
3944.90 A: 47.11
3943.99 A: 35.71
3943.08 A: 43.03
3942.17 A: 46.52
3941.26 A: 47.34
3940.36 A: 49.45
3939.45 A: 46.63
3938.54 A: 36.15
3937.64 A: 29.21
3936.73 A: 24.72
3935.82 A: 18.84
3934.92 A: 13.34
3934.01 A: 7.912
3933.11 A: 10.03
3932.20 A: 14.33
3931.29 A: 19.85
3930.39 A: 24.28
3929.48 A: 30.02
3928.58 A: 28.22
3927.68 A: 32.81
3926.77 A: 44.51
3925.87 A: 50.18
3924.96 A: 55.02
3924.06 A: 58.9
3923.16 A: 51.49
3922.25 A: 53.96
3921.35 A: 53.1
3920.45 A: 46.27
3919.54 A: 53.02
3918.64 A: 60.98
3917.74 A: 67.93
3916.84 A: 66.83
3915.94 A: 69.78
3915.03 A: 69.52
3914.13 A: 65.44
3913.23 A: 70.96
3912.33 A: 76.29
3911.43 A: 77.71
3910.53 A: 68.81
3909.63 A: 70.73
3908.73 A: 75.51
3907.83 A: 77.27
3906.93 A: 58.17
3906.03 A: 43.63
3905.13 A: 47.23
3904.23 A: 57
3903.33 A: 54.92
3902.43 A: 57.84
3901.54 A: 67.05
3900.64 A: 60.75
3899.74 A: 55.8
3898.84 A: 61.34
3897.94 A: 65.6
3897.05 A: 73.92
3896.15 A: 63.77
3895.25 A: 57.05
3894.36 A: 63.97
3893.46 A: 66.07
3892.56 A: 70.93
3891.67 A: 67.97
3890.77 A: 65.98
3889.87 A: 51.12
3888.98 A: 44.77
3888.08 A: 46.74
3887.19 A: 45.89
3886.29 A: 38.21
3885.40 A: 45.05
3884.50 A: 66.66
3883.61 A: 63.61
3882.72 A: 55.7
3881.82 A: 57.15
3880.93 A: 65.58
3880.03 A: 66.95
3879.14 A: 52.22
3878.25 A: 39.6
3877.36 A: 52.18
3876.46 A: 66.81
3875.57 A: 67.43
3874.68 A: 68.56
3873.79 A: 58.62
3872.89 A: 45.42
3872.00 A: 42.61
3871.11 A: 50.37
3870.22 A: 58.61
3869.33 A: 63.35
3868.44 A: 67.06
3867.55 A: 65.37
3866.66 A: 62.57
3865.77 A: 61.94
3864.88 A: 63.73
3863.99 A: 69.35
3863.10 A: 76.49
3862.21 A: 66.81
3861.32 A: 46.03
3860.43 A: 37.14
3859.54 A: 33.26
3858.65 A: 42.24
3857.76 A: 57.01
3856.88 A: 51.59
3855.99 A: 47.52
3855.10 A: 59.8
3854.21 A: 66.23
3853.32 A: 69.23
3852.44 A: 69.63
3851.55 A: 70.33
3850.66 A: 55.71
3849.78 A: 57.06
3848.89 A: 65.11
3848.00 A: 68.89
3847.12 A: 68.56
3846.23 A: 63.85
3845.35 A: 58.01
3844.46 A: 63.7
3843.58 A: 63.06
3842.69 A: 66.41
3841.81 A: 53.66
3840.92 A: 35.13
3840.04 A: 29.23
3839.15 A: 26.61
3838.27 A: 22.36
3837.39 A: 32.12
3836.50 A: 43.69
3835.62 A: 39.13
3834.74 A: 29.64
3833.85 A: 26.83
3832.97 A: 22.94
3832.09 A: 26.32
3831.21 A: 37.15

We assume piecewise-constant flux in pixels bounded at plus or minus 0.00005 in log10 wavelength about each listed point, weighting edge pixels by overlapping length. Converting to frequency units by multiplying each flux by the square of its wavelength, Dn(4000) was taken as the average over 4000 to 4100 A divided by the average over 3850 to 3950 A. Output 1.70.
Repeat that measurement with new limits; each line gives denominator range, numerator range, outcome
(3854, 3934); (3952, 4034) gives 1.35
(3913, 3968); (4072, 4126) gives 2.01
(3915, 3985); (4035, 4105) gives 1.82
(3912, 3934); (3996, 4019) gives 1.82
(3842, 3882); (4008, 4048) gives 1.56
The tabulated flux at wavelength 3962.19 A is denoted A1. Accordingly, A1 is 35.36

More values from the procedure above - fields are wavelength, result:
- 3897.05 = 73.92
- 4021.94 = 88.81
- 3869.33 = 63.35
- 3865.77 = 61.94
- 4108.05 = 89.09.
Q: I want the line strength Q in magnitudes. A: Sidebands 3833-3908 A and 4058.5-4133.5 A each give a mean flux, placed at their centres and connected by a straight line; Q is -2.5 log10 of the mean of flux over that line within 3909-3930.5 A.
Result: 0.10 mag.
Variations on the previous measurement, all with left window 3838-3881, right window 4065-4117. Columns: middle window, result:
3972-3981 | 0.162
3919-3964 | 0.398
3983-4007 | -0.095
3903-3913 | -0.025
